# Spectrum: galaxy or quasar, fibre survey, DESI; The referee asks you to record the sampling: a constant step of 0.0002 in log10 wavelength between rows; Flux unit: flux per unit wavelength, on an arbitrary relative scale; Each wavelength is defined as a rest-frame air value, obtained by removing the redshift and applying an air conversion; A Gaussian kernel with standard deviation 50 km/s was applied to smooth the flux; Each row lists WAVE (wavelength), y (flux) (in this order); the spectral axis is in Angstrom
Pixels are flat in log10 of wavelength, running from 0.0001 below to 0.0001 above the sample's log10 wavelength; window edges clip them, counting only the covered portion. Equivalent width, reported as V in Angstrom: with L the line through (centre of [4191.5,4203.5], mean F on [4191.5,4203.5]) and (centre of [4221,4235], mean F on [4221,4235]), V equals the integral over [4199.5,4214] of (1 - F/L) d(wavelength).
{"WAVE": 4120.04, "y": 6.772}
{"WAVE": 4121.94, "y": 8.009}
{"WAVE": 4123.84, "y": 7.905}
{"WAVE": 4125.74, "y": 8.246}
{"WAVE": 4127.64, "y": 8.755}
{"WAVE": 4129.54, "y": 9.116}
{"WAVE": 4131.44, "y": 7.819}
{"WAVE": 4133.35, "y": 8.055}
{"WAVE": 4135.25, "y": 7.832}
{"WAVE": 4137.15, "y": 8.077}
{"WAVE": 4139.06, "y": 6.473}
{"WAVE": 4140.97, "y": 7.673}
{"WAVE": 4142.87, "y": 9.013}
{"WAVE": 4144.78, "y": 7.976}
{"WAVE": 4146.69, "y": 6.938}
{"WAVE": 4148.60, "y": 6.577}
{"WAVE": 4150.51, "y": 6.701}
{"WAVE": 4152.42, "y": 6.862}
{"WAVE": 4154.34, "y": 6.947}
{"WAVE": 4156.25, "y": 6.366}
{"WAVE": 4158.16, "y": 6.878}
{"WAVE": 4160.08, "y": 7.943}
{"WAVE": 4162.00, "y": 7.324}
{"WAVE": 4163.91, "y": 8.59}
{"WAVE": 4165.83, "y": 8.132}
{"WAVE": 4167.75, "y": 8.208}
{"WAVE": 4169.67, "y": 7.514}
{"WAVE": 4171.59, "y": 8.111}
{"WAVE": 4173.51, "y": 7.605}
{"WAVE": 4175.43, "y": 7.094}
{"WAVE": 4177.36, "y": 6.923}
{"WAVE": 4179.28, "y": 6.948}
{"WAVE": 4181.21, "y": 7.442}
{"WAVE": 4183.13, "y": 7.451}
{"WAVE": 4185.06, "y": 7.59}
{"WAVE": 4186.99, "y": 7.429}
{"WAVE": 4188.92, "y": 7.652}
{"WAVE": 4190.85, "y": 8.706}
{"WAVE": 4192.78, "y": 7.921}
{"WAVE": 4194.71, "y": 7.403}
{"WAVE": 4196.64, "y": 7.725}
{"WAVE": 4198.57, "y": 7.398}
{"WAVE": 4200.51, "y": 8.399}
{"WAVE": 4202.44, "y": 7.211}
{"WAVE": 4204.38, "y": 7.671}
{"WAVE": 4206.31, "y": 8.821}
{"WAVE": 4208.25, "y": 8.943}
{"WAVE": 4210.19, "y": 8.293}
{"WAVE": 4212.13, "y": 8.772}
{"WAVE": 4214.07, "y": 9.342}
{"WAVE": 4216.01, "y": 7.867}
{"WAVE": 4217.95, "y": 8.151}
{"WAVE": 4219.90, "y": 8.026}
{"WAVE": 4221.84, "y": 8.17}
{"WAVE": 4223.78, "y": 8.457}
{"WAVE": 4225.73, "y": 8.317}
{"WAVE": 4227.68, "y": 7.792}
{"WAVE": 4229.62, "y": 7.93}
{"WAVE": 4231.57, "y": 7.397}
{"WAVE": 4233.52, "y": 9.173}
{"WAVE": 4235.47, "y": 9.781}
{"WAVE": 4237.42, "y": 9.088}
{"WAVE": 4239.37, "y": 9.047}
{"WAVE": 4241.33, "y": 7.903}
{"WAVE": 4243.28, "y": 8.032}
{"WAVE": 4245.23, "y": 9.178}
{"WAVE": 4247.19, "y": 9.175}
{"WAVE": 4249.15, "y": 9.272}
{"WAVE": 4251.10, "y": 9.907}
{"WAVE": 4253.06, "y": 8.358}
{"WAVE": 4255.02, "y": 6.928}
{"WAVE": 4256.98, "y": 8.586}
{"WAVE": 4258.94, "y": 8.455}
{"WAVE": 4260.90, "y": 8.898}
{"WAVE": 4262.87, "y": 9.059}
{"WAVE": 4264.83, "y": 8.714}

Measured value -0.9 Angstrom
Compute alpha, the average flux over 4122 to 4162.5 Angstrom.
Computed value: 7.6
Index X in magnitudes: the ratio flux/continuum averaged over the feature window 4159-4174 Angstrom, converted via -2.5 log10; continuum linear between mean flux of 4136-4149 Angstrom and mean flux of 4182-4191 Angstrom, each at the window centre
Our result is -0.04 mag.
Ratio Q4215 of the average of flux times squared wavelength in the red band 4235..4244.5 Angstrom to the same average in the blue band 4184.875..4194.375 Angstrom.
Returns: 1.14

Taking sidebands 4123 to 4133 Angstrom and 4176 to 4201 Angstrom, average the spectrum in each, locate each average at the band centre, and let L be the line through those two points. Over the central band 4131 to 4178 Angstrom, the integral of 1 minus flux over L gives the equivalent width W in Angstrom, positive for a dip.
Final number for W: 3.0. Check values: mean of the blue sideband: 8.35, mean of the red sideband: 7.59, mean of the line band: 7.5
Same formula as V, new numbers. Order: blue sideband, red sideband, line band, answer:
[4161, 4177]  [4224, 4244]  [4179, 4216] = 0.5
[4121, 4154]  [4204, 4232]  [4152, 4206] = 3.1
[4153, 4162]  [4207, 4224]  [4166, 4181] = -0.2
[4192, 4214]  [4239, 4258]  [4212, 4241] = -0.3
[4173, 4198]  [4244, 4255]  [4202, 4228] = -0.4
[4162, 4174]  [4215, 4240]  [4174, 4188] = 1.4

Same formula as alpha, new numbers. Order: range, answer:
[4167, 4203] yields 7.62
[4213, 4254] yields 8.59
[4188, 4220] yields 8.14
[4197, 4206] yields 7.76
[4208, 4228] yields 8.37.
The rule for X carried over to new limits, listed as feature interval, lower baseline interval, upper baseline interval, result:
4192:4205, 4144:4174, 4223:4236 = 0.04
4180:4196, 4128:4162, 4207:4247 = 0.05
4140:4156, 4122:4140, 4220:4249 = 0.12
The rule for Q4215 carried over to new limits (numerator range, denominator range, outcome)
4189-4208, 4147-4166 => 1.13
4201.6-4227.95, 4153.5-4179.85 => 1.13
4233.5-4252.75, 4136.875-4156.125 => 1.30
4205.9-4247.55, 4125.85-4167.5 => 1.16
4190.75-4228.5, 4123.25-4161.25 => 1.11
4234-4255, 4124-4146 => 1.16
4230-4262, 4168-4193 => 1.18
